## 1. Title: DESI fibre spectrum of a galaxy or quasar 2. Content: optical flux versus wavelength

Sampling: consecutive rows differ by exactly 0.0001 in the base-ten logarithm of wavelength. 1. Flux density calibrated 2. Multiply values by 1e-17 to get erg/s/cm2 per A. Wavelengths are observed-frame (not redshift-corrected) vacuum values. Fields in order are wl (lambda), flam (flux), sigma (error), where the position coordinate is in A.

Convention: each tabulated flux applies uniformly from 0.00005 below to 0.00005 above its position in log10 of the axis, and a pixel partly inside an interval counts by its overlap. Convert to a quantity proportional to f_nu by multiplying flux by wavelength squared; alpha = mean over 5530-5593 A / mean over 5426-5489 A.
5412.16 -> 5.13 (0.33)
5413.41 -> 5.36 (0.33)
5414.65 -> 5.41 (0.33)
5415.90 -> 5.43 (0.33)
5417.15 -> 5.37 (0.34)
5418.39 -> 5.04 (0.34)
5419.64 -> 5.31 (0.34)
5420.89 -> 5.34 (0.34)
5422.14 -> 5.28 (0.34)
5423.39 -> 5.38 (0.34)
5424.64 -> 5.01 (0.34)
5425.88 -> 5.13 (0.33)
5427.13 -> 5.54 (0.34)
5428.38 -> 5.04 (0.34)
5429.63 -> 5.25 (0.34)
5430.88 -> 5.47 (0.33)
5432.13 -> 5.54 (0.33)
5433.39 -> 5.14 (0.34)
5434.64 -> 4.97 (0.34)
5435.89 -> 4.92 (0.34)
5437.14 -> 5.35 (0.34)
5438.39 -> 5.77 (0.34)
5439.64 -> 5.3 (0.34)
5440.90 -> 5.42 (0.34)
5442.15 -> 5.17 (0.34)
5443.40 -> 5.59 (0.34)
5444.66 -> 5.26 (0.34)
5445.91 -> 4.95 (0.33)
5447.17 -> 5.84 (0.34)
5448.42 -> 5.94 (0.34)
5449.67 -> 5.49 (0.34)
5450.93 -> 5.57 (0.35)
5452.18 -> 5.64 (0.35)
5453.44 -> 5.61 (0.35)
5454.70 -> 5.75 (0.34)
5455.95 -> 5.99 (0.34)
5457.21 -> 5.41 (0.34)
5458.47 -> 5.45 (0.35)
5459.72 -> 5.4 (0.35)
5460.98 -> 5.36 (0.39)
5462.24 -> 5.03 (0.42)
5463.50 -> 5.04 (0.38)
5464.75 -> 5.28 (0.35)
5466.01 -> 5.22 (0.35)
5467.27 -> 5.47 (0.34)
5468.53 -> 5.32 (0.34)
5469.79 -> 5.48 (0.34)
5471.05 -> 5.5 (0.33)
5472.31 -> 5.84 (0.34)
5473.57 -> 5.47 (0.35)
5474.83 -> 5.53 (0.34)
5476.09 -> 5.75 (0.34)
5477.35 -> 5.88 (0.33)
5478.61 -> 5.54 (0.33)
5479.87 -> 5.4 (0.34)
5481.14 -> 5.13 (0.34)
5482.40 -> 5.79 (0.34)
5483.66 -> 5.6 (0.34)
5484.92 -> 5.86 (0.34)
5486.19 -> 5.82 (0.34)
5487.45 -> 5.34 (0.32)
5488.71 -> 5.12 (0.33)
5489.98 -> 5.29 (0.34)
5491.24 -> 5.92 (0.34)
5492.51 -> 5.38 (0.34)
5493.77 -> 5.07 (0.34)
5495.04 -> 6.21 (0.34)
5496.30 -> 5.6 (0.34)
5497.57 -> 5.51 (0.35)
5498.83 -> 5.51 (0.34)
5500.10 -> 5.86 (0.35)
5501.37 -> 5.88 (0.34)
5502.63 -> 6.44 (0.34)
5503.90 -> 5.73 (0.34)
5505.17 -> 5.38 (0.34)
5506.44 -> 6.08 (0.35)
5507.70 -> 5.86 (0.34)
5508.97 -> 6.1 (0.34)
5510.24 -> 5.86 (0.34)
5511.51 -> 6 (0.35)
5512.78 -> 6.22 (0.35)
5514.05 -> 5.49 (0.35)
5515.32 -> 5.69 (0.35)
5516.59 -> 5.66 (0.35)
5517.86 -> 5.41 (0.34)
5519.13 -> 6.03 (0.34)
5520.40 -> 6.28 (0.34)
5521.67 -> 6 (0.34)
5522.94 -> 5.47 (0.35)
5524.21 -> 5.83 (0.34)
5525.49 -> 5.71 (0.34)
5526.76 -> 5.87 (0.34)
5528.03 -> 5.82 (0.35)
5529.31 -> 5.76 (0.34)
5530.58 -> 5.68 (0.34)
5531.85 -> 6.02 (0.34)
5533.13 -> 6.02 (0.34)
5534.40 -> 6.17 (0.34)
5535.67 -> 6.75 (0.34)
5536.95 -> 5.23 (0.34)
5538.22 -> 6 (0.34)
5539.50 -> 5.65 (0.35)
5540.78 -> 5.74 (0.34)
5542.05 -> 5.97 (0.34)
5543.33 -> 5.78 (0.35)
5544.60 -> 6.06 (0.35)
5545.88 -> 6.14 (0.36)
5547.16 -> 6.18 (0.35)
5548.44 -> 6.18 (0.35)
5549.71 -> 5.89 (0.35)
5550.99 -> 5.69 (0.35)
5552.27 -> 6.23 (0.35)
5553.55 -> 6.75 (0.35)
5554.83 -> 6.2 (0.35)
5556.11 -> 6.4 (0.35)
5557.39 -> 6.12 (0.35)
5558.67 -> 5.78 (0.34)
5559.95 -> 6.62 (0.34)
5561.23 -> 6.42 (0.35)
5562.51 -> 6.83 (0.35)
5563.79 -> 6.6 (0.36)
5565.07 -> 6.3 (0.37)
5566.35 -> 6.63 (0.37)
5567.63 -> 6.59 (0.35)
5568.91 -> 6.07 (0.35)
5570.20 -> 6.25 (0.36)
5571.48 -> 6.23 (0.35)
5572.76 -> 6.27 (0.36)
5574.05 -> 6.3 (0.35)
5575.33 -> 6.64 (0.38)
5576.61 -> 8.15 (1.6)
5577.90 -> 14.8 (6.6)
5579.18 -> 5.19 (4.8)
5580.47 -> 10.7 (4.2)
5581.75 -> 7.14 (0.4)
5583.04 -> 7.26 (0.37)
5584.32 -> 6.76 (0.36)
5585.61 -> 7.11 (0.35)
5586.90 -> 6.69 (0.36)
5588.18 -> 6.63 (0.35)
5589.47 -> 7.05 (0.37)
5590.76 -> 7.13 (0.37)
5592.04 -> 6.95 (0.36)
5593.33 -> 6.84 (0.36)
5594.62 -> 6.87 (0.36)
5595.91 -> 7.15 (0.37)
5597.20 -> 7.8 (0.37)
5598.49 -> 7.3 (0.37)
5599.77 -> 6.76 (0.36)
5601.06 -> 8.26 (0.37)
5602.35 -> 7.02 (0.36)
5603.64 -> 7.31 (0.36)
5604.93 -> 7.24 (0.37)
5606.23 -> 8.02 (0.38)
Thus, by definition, 1.3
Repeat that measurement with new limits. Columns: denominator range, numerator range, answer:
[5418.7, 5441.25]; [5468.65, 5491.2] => 1.07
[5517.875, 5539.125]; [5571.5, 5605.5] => 1.28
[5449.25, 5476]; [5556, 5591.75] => 1.34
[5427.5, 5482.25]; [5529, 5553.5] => 1.14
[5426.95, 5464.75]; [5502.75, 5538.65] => 1.12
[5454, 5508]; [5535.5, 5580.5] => 1.21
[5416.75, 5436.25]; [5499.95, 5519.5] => 1.15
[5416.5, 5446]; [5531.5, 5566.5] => 1.22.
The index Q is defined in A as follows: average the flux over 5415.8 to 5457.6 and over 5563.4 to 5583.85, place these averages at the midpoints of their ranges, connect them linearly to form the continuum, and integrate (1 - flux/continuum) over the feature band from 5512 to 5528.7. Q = 1.94 A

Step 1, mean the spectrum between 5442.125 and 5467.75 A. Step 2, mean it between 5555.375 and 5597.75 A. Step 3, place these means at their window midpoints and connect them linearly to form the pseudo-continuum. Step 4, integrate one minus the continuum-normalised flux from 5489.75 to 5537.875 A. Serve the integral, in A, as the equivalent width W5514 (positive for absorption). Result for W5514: 3.1 A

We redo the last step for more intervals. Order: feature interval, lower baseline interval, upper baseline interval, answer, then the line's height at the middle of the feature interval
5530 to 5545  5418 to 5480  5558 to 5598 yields 1.46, 6.56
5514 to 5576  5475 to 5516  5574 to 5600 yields 5.61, 6.69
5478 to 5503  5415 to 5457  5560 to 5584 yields 2.12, 6.12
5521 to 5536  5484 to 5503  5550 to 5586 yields 0.80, 6.24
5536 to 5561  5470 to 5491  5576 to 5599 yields 3.03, 6.88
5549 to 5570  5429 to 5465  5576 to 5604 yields 2.37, 7.12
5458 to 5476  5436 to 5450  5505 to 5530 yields 0.56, 5.57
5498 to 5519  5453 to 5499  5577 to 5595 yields 1.09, 6.15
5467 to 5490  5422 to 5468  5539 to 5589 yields 0.83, 5.75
